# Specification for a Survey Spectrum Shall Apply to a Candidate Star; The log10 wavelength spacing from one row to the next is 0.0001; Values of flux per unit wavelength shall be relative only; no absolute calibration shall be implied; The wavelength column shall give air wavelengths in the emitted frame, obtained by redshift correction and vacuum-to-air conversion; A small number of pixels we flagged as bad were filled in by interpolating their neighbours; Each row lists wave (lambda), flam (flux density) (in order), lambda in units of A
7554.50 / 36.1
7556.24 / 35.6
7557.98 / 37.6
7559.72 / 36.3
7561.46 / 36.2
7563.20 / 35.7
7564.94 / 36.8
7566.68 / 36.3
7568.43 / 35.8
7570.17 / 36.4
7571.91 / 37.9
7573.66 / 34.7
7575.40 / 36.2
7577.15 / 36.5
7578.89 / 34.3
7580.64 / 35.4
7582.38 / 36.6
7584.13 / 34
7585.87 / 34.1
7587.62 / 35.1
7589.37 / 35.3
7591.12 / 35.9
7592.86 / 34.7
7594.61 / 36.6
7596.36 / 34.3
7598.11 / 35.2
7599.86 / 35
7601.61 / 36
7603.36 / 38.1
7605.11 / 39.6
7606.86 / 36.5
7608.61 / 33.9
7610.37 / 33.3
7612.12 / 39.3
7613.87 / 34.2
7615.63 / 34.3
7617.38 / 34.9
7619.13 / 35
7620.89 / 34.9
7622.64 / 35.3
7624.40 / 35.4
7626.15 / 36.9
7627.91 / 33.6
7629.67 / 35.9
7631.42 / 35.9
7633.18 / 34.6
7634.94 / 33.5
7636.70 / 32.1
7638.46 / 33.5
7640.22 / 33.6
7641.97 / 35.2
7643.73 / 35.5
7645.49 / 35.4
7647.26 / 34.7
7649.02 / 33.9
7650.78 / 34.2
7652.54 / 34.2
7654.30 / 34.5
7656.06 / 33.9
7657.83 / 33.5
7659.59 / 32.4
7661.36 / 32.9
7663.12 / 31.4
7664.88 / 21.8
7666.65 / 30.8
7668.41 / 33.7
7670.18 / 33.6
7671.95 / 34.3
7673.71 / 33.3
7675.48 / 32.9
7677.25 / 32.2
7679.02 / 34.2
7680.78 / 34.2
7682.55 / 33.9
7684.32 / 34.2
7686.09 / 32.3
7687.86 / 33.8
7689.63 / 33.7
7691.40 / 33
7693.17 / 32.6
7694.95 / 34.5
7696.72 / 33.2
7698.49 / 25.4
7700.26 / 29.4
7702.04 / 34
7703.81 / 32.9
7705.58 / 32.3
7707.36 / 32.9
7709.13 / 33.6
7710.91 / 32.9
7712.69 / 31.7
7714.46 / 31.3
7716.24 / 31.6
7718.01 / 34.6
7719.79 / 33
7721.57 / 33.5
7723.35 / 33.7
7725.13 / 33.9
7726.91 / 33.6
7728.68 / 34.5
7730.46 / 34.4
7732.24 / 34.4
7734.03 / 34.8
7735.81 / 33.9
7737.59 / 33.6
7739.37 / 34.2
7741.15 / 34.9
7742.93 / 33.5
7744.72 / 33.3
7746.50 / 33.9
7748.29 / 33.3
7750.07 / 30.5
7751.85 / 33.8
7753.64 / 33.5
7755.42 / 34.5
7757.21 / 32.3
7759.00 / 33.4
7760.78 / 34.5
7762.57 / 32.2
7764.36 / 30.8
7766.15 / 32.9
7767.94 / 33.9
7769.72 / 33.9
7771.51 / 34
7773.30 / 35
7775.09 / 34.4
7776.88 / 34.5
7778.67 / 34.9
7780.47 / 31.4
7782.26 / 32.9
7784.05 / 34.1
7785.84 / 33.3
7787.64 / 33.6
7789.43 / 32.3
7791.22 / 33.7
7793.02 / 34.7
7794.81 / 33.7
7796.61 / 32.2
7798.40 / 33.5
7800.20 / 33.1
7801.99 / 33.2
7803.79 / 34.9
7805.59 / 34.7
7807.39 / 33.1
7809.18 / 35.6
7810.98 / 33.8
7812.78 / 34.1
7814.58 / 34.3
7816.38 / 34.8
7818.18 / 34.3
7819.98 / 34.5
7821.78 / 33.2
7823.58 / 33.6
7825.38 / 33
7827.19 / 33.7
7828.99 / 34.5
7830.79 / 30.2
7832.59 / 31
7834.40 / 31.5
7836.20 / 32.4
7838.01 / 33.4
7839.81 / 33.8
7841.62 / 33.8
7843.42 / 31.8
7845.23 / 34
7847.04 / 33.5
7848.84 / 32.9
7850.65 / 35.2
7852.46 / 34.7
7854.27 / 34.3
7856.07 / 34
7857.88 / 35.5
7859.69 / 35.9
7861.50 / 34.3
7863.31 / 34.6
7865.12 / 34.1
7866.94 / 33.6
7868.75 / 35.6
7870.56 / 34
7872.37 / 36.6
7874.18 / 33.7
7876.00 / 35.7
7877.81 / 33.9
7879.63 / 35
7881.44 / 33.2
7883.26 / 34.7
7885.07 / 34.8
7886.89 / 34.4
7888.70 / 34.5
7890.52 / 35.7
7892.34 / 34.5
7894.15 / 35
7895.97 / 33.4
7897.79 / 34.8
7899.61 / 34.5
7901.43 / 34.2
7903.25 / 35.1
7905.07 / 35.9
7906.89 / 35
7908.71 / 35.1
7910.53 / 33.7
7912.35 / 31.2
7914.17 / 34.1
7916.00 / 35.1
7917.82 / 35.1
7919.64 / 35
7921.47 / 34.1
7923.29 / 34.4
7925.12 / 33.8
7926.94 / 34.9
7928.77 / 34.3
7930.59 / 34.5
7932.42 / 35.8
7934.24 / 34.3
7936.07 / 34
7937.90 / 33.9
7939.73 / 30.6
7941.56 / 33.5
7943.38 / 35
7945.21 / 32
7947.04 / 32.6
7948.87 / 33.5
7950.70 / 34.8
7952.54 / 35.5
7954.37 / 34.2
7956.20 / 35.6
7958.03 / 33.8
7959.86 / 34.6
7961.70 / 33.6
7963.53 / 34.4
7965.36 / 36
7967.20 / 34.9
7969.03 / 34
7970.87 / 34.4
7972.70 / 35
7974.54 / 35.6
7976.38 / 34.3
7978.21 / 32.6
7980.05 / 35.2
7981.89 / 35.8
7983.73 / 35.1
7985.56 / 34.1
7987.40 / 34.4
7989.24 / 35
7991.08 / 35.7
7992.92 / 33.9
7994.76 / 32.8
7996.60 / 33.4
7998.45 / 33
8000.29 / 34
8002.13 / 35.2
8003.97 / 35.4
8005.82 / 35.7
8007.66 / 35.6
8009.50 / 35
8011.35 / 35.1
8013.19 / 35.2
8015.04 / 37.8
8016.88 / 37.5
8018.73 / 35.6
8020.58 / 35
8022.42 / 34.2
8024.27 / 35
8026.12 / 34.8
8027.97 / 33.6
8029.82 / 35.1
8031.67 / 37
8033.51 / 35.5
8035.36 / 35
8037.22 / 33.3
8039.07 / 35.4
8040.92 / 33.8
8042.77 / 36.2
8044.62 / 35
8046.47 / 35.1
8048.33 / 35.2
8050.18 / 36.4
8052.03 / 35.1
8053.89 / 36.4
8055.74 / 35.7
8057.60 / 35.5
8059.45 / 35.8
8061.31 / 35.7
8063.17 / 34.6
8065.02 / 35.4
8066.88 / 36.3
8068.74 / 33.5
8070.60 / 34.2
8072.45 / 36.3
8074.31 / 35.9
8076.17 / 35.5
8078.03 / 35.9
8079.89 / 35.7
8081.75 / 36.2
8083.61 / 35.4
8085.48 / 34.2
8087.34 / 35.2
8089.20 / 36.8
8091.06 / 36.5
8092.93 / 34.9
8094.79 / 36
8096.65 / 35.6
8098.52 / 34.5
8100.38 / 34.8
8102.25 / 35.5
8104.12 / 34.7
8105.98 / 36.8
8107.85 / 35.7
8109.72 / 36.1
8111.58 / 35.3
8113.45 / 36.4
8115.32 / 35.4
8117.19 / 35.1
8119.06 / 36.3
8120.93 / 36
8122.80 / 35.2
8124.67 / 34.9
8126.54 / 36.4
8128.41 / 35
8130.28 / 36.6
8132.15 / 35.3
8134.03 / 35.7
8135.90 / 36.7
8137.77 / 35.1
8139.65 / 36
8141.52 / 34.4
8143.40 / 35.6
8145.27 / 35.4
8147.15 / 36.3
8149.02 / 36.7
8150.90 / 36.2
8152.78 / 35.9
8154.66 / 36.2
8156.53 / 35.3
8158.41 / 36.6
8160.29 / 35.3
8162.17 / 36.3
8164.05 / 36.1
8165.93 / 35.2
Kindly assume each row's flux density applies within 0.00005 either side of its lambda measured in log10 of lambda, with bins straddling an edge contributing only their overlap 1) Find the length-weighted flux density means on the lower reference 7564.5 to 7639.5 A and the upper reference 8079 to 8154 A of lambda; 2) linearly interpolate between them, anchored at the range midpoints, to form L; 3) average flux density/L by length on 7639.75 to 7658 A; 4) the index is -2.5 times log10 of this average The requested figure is 0.03 mag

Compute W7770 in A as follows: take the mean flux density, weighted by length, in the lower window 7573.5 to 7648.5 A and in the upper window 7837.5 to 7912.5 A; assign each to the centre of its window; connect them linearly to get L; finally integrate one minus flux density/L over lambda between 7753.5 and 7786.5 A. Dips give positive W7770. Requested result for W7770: 1.2 A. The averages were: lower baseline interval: 35.2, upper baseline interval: 34.4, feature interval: 33.5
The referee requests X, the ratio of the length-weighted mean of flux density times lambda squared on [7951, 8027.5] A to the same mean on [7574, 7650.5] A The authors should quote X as 1.1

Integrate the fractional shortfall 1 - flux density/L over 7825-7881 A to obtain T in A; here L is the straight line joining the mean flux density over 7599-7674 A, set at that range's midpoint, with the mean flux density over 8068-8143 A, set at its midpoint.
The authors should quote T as 1.6 A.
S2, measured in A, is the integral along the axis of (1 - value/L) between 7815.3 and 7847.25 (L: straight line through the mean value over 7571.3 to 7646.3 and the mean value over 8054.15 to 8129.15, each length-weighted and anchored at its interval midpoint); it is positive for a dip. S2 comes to 2.02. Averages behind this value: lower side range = 35.3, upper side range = 35.5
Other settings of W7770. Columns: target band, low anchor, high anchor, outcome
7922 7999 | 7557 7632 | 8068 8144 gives 2.9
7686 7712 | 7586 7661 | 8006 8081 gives 1.9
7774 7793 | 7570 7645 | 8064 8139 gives 1.0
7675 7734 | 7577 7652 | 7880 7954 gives 3.2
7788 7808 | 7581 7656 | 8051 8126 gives 1.0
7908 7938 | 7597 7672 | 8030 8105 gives 0.6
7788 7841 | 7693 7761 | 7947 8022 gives 0.3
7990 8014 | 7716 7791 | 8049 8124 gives 0.3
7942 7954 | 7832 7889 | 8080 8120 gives 0.3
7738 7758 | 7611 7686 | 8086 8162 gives 0.5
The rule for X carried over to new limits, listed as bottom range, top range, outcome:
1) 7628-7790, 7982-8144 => 1.16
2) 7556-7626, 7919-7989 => 1.05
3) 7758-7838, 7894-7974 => 1.06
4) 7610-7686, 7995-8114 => 1.16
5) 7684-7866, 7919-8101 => 1.11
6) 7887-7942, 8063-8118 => 1.08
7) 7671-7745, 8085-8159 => 1.19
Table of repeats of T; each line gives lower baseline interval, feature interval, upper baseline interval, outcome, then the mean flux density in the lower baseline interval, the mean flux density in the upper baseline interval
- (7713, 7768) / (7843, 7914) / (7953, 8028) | -0.6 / 33.4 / 34.8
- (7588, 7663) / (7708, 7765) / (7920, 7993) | 2.2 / 34.9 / 34.4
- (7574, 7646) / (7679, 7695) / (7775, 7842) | 0.5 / 35.3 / 33.5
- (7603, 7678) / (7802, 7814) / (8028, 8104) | 0.1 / 34.1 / 35.4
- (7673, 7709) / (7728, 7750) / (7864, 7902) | -0.5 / 32.8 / 34.6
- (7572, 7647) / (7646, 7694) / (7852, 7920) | 2.9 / 35.3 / 34.6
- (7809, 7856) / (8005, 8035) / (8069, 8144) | -0.5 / 33.5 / 35.6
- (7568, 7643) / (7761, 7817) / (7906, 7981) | 1.7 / 35.3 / 34.2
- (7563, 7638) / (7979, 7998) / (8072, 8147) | 0.6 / 35.5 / 35.6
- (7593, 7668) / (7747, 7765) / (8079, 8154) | 0.9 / 34.4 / 35.7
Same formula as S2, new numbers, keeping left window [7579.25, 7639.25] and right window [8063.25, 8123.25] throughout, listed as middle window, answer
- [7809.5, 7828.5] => 0.74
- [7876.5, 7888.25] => 0.34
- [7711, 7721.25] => 0.81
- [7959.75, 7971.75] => 0.31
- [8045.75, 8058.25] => -0.05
